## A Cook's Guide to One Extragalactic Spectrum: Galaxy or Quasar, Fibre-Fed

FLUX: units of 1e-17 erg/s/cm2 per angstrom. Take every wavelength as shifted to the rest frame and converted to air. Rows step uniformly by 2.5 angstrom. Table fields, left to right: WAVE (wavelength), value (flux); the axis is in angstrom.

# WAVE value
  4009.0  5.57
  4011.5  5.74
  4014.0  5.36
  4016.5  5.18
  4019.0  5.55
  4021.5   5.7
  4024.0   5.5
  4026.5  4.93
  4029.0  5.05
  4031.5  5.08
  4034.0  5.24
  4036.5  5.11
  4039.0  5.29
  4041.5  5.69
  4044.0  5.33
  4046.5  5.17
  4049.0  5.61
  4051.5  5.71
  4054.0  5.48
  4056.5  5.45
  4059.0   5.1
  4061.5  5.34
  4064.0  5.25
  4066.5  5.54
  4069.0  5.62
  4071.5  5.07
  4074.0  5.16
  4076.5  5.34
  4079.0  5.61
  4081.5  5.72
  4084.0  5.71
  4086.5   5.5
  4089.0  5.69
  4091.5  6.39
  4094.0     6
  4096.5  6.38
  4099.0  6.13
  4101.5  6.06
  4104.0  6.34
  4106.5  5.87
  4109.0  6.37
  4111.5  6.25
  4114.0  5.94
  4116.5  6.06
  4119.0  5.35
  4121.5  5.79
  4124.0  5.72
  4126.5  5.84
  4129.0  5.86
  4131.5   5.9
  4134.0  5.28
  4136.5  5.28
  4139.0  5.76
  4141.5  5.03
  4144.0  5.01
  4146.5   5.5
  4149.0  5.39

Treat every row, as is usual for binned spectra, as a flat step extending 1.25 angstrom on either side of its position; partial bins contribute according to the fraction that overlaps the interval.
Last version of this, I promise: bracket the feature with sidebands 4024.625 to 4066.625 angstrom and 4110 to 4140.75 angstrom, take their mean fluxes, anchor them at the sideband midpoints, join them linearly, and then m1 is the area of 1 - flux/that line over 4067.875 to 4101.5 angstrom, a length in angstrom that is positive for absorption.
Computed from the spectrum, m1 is -1.2 angstrom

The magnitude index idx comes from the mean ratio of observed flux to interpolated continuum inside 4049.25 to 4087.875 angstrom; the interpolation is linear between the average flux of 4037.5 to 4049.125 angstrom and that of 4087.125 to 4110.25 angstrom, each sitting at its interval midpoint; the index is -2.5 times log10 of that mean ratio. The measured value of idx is 0.05 mag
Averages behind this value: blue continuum 5.39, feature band 5.45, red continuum 6.12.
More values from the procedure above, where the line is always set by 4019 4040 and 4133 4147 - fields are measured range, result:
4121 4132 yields -0.10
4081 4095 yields -0.11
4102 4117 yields -0.16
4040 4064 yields -0.03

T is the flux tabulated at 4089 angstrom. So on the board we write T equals 5.69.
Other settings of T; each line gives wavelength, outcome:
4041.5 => 5.69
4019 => 5.55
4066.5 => 5.54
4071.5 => 5.07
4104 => 6.34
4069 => 5.62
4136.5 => 5.28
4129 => 5.86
